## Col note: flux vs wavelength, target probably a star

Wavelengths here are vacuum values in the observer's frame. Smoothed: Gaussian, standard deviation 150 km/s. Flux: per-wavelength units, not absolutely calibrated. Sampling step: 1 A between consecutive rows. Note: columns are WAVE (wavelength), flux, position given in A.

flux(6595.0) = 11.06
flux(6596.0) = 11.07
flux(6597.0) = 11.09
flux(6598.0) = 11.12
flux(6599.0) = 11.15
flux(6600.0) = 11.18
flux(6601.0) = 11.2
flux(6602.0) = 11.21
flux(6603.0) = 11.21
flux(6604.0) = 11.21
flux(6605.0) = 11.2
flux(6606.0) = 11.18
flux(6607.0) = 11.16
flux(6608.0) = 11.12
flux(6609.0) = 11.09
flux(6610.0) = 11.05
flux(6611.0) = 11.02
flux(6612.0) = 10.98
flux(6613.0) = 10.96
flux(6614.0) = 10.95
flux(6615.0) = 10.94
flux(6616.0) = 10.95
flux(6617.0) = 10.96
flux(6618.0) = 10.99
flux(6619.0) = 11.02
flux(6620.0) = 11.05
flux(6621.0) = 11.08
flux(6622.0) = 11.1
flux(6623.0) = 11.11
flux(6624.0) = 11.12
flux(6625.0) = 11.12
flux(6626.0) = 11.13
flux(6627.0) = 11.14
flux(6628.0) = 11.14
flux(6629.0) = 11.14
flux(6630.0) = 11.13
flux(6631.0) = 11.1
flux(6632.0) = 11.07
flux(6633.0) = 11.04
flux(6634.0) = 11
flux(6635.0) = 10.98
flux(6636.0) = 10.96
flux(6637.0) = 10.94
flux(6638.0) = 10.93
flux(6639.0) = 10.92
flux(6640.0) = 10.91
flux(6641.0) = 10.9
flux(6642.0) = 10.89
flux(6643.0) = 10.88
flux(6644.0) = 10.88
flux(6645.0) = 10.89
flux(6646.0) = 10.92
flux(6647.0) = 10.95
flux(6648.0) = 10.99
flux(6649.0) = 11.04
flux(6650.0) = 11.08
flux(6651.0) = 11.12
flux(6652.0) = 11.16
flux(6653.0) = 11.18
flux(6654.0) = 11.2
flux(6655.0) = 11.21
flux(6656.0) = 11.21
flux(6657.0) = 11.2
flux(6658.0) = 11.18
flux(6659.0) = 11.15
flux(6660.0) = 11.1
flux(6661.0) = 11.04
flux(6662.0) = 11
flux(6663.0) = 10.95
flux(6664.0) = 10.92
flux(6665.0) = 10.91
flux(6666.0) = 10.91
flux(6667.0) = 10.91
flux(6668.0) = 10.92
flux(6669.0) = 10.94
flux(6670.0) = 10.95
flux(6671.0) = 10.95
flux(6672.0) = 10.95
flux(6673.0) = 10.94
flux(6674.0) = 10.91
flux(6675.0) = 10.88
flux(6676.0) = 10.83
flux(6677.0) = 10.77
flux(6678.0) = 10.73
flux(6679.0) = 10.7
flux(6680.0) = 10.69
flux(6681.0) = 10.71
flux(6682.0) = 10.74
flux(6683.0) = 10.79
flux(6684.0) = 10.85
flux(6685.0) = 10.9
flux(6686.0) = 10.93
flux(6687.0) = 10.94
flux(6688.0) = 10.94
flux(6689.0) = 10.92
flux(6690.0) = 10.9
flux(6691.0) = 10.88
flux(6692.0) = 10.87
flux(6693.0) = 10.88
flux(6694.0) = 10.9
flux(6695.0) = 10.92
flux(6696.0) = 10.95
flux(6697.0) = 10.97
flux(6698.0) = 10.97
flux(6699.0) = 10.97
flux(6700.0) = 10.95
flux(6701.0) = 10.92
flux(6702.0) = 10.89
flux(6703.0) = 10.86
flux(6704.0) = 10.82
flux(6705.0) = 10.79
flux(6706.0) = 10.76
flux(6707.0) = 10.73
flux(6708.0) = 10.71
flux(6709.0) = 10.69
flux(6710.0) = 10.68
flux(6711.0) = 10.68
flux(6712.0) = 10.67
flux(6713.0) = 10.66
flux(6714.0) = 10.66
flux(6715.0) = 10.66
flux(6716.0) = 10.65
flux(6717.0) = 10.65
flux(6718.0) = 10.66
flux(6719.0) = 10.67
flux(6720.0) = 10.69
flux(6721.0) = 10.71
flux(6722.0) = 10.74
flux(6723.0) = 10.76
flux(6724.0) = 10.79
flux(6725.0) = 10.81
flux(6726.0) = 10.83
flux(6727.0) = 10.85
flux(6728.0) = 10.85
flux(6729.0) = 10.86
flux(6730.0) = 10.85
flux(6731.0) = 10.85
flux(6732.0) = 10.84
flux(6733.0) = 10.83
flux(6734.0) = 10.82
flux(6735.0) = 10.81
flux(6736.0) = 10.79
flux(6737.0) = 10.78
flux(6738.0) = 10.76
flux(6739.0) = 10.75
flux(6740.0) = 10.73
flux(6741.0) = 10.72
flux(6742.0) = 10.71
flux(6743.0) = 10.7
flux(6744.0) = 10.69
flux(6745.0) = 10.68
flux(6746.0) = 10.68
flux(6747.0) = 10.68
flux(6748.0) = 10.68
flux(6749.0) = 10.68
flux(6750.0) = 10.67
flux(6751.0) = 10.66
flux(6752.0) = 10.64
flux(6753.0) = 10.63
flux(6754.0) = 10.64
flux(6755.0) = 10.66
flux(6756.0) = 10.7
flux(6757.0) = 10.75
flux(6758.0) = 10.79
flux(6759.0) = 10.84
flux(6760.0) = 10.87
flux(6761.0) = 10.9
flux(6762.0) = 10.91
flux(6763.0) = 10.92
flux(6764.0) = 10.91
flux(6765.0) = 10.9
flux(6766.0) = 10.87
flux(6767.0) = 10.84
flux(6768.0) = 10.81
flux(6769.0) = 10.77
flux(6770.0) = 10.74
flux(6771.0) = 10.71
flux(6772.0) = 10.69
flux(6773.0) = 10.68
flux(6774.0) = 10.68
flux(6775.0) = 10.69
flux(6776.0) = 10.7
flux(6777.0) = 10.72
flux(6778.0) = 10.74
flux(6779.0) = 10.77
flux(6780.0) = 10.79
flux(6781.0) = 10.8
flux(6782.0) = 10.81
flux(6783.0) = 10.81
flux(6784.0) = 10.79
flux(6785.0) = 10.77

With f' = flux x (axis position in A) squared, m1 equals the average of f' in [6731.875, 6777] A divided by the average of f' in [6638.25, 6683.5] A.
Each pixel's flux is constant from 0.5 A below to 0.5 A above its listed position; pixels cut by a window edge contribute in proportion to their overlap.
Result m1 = 1.01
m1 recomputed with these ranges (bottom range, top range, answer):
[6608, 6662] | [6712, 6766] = 1.00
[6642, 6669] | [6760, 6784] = 1.01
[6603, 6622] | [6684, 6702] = 1.01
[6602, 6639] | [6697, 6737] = 1.00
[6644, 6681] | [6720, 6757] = 1.00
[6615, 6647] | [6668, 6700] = 1.00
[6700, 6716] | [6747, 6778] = 1.02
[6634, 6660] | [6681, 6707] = 1.00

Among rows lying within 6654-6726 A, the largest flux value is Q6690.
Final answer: 11.21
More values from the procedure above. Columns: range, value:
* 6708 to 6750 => 10.86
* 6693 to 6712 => 10.97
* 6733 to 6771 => 10.92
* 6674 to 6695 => 10.94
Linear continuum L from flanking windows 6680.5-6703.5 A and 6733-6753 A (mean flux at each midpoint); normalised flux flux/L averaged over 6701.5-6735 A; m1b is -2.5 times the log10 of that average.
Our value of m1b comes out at 0.00 mag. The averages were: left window 10.9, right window 10.7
